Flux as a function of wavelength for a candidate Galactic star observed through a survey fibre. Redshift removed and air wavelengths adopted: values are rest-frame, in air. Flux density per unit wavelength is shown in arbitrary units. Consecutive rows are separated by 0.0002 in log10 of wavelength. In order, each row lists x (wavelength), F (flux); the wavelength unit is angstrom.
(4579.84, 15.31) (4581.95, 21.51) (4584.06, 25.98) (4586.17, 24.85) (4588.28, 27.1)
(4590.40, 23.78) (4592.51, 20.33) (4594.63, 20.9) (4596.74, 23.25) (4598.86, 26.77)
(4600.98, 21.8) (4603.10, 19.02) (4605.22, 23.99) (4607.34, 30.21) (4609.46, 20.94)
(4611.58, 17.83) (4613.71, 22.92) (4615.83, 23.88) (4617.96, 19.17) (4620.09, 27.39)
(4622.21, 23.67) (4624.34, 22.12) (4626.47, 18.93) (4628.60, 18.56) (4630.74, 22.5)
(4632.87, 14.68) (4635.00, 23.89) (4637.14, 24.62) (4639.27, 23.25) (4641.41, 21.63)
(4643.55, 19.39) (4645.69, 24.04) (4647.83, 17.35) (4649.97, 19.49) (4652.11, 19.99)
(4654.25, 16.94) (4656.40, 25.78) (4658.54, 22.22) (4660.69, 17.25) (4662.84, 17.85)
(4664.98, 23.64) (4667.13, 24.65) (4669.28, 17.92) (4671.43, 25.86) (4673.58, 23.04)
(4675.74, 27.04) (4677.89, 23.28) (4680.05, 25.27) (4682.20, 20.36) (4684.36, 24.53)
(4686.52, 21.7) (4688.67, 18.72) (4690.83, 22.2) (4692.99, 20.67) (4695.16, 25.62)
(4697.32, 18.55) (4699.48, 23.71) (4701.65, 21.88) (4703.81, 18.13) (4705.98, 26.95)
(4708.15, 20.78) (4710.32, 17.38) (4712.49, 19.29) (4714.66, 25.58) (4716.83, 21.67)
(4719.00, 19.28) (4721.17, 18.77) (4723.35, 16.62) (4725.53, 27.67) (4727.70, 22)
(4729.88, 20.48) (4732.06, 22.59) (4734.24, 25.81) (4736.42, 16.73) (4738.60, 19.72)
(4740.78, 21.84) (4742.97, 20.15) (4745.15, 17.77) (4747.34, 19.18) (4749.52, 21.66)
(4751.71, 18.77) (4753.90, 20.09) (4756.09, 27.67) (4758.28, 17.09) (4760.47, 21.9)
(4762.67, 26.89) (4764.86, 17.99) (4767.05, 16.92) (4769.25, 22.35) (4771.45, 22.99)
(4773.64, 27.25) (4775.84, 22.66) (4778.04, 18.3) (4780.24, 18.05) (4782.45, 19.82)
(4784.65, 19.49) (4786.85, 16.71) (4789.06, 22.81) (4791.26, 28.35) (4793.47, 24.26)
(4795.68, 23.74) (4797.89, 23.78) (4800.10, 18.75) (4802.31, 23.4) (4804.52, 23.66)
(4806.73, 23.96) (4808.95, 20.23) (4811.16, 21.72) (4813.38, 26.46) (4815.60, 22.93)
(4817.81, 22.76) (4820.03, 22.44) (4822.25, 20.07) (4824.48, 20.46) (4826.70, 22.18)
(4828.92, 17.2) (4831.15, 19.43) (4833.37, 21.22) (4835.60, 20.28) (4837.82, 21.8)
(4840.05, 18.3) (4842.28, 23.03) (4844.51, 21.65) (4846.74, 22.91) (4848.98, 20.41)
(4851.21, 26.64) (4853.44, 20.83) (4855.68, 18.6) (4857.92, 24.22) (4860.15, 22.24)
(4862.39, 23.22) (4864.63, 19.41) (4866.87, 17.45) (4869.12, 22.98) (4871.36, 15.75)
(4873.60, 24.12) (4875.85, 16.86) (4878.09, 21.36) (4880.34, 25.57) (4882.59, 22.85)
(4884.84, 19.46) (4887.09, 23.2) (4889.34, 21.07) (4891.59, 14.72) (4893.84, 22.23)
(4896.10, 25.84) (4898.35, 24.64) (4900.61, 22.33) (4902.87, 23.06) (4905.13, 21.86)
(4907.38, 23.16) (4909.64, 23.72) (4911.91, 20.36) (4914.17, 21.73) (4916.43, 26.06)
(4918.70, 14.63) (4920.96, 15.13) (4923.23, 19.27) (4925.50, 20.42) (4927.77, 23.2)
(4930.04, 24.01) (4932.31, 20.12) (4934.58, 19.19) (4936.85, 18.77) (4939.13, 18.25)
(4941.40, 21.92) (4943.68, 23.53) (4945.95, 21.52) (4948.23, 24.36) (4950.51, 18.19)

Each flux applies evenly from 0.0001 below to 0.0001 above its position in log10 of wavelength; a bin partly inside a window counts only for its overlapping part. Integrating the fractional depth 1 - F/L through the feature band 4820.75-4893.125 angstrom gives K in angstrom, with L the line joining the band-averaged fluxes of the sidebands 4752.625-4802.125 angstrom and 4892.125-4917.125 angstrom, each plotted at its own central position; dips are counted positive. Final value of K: 5.0 angstrom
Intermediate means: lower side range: 21.7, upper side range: 22.9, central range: 20.9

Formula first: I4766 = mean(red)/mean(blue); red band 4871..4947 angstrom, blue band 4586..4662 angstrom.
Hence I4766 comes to 1.0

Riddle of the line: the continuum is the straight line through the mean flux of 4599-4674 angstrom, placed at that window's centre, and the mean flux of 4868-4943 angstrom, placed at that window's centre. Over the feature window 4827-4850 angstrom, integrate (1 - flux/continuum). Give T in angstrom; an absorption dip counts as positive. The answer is 0.65 angstrom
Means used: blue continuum 21.7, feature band 20.7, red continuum 21.2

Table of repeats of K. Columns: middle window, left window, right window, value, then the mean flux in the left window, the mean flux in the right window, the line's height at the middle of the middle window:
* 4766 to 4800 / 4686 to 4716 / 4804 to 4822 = 1.1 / 21.5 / 22.9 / 22.5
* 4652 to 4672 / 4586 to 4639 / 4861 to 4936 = 1.0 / 22.5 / 21.2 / 22.3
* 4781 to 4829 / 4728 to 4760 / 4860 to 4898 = -2.8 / 20.7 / 21.1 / 20.9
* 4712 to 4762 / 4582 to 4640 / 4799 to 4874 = 2.2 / 22.7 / 21.5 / 22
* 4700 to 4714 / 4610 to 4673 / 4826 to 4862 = 0.2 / 21.3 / 21.3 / 21.3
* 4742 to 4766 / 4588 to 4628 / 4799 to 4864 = 1.4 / 22.7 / 21.7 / 22.1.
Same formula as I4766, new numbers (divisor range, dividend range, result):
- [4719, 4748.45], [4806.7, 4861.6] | 1.05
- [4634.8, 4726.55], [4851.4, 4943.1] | 0.98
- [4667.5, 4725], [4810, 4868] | 0.98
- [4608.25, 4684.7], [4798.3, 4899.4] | 0.99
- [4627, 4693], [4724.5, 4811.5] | 1.00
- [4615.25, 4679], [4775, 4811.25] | 1.00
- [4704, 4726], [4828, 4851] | 0.99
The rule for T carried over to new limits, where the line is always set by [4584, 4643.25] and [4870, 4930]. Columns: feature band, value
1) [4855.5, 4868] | 0.3 angstrom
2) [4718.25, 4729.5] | 0.6 angstrom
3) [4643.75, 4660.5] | 1.4 angstrom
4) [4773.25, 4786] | 0.8 angstrom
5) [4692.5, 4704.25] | 0.3 angstrom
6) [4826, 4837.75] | 0.8 angstrom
